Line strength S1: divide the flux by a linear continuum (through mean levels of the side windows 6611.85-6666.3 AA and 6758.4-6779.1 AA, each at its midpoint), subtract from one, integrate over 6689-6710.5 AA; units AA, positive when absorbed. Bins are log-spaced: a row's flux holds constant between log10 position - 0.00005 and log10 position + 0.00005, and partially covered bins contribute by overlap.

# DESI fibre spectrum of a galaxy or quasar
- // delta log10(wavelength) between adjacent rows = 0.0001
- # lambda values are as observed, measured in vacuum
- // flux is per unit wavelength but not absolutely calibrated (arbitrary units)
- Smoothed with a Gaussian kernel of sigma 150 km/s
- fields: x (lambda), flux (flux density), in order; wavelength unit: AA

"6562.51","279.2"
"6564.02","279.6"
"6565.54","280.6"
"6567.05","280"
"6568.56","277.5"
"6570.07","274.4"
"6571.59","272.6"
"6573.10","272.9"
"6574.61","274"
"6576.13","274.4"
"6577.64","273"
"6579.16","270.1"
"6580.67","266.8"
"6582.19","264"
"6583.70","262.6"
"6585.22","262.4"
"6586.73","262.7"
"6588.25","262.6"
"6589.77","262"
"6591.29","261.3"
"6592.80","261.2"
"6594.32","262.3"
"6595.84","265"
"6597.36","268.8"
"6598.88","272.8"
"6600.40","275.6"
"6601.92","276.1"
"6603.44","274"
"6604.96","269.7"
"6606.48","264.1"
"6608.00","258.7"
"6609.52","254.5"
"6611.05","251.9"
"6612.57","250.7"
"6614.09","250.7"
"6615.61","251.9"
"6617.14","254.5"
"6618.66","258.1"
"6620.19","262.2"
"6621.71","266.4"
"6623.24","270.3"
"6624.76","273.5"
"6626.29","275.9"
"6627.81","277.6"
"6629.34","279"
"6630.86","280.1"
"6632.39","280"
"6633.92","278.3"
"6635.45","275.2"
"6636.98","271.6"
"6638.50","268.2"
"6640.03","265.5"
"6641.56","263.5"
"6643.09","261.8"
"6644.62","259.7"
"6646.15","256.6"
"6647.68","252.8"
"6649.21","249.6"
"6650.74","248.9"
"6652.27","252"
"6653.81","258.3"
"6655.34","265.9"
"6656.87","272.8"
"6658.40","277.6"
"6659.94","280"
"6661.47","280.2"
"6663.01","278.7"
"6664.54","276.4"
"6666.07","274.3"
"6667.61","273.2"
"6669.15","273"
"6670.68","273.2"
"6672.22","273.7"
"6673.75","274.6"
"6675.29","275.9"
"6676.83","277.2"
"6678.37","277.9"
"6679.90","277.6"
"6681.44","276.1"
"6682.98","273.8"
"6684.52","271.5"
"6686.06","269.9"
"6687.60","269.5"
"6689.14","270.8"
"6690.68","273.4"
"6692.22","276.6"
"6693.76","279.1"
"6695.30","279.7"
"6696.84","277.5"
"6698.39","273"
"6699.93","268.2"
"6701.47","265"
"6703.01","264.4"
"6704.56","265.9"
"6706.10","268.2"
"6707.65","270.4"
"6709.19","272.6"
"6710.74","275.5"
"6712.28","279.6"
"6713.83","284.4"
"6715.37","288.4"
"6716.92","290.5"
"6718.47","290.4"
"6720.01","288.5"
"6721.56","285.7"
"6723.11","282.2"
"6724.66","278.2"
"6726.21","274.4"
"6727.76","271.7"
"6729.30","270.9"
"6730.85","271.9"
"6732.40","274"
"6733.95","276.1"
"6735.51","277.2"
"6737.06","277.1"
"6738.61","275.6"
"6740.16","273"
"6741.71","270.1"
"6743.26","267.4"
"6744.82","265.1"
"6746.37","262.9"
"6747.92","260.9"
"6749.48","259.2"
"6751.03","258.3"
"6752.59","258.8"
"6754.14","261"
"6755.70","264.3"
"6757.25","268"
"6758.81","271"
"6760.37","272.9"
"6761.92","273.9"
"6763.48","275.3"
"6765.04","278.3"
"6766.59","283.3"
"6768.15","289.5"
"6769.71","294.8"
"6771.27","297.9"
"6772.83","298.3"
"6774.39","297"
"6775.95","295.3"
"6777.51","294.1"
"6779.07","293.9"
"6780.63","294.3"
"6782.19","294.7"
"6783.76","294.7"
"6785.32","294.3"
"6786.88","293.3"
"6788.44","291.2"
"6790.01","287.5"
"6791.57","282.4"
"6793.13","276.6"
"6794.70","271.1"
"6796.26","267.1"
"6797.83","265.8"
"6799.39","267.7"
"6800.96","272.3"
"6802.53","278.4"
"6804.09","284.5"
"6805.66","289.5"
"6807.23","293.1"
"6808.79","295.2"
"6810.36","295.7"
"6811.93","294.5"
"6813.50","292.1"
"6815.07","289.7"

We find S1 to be 0.3 AA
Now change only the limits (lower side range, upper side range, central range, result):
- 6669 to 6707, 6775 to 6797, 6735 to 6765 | 1.52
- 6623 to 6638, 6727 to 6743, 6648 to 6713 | 0.83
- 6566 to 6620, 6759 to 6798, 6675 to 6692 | 0.11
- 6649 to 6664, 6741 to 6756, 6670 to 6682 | -0.43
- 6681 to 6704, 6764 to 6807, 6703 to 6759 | 1.03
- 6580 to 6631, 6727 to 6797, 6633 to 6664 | 0.30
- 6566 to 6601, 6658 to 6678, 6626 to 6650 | 0.44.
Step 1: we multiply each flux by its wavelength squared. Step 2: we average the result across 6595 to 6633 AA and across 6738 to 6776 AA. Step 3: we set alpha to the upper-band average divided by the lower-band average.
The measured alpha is 1.1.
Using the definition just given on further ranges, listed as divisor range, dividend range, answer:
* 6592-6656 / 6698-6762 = 1.06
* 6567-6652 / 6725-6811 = 1.10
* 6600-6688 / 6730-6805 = 1.08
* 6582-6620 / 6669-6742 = 1.08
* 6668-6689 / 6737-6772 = 1.02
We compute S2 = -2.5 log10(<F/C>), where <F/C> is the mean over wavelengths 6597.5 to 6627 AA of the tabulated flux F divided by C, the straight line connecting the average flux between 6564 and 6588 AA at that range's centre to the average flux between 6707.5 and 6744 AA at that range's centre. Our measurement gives 0.037 mag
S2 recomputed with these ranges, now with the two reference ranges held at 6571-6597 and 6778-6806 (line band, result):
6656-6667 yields -0.017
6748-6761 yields 0.066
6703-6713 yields 0.021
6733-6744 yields 0.020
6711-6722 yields -0.036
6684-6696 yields 0.005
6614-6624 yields 0.040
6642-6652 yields 0.068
